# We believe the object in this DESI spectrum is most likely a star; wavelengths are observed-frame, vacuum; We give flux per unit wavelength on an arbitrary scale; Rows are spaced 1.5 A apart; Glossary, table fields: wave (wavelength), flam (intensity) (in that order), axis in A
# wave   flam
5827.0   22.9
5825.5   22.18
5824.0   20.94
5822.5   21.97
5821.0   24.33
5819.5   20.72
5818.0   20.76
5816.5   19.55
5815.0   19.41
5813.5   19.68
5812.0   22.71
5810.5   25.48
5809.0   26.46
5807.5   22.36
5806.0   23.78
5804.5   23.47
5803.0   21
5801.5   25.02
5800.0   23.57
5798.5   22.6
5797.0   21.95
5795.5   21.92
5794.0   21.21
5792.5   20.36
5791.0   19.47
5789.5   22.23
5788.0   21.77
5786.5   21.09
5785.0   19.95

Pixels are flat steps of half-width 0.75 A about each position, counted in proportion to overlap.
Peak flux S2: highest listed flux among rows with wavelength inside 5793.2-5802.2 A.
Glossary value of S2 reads 25.02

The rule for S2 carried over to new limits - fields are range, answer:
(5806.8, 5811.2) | 26.46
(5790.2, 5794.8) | 21.21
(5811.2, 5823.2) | 24.33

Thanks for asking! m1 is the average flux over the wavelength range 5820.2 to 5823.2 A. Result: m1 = 23.1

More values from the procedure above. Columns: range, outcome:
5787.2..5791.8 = 21.1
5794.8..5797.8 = 21.9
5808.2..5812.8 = 24.8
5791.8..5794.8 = 20.8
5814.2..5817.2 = 19.5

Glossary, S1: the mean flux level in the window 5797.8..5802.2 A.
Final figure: 23.7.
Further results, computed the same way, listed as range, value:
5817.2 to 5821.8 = 21.9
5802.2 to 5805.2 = 22.3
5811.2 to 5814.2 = 21.3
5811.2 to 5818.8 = 20.5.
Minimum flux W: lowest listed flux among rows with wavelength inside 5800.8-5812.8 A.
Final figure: 21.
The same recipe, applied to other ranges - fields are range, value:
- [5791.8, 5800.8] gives 20.36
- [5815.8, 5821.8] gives 19.55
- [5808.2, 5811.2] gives 25.48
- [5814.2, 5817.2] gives 19.41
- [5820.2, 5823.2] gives 21.97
